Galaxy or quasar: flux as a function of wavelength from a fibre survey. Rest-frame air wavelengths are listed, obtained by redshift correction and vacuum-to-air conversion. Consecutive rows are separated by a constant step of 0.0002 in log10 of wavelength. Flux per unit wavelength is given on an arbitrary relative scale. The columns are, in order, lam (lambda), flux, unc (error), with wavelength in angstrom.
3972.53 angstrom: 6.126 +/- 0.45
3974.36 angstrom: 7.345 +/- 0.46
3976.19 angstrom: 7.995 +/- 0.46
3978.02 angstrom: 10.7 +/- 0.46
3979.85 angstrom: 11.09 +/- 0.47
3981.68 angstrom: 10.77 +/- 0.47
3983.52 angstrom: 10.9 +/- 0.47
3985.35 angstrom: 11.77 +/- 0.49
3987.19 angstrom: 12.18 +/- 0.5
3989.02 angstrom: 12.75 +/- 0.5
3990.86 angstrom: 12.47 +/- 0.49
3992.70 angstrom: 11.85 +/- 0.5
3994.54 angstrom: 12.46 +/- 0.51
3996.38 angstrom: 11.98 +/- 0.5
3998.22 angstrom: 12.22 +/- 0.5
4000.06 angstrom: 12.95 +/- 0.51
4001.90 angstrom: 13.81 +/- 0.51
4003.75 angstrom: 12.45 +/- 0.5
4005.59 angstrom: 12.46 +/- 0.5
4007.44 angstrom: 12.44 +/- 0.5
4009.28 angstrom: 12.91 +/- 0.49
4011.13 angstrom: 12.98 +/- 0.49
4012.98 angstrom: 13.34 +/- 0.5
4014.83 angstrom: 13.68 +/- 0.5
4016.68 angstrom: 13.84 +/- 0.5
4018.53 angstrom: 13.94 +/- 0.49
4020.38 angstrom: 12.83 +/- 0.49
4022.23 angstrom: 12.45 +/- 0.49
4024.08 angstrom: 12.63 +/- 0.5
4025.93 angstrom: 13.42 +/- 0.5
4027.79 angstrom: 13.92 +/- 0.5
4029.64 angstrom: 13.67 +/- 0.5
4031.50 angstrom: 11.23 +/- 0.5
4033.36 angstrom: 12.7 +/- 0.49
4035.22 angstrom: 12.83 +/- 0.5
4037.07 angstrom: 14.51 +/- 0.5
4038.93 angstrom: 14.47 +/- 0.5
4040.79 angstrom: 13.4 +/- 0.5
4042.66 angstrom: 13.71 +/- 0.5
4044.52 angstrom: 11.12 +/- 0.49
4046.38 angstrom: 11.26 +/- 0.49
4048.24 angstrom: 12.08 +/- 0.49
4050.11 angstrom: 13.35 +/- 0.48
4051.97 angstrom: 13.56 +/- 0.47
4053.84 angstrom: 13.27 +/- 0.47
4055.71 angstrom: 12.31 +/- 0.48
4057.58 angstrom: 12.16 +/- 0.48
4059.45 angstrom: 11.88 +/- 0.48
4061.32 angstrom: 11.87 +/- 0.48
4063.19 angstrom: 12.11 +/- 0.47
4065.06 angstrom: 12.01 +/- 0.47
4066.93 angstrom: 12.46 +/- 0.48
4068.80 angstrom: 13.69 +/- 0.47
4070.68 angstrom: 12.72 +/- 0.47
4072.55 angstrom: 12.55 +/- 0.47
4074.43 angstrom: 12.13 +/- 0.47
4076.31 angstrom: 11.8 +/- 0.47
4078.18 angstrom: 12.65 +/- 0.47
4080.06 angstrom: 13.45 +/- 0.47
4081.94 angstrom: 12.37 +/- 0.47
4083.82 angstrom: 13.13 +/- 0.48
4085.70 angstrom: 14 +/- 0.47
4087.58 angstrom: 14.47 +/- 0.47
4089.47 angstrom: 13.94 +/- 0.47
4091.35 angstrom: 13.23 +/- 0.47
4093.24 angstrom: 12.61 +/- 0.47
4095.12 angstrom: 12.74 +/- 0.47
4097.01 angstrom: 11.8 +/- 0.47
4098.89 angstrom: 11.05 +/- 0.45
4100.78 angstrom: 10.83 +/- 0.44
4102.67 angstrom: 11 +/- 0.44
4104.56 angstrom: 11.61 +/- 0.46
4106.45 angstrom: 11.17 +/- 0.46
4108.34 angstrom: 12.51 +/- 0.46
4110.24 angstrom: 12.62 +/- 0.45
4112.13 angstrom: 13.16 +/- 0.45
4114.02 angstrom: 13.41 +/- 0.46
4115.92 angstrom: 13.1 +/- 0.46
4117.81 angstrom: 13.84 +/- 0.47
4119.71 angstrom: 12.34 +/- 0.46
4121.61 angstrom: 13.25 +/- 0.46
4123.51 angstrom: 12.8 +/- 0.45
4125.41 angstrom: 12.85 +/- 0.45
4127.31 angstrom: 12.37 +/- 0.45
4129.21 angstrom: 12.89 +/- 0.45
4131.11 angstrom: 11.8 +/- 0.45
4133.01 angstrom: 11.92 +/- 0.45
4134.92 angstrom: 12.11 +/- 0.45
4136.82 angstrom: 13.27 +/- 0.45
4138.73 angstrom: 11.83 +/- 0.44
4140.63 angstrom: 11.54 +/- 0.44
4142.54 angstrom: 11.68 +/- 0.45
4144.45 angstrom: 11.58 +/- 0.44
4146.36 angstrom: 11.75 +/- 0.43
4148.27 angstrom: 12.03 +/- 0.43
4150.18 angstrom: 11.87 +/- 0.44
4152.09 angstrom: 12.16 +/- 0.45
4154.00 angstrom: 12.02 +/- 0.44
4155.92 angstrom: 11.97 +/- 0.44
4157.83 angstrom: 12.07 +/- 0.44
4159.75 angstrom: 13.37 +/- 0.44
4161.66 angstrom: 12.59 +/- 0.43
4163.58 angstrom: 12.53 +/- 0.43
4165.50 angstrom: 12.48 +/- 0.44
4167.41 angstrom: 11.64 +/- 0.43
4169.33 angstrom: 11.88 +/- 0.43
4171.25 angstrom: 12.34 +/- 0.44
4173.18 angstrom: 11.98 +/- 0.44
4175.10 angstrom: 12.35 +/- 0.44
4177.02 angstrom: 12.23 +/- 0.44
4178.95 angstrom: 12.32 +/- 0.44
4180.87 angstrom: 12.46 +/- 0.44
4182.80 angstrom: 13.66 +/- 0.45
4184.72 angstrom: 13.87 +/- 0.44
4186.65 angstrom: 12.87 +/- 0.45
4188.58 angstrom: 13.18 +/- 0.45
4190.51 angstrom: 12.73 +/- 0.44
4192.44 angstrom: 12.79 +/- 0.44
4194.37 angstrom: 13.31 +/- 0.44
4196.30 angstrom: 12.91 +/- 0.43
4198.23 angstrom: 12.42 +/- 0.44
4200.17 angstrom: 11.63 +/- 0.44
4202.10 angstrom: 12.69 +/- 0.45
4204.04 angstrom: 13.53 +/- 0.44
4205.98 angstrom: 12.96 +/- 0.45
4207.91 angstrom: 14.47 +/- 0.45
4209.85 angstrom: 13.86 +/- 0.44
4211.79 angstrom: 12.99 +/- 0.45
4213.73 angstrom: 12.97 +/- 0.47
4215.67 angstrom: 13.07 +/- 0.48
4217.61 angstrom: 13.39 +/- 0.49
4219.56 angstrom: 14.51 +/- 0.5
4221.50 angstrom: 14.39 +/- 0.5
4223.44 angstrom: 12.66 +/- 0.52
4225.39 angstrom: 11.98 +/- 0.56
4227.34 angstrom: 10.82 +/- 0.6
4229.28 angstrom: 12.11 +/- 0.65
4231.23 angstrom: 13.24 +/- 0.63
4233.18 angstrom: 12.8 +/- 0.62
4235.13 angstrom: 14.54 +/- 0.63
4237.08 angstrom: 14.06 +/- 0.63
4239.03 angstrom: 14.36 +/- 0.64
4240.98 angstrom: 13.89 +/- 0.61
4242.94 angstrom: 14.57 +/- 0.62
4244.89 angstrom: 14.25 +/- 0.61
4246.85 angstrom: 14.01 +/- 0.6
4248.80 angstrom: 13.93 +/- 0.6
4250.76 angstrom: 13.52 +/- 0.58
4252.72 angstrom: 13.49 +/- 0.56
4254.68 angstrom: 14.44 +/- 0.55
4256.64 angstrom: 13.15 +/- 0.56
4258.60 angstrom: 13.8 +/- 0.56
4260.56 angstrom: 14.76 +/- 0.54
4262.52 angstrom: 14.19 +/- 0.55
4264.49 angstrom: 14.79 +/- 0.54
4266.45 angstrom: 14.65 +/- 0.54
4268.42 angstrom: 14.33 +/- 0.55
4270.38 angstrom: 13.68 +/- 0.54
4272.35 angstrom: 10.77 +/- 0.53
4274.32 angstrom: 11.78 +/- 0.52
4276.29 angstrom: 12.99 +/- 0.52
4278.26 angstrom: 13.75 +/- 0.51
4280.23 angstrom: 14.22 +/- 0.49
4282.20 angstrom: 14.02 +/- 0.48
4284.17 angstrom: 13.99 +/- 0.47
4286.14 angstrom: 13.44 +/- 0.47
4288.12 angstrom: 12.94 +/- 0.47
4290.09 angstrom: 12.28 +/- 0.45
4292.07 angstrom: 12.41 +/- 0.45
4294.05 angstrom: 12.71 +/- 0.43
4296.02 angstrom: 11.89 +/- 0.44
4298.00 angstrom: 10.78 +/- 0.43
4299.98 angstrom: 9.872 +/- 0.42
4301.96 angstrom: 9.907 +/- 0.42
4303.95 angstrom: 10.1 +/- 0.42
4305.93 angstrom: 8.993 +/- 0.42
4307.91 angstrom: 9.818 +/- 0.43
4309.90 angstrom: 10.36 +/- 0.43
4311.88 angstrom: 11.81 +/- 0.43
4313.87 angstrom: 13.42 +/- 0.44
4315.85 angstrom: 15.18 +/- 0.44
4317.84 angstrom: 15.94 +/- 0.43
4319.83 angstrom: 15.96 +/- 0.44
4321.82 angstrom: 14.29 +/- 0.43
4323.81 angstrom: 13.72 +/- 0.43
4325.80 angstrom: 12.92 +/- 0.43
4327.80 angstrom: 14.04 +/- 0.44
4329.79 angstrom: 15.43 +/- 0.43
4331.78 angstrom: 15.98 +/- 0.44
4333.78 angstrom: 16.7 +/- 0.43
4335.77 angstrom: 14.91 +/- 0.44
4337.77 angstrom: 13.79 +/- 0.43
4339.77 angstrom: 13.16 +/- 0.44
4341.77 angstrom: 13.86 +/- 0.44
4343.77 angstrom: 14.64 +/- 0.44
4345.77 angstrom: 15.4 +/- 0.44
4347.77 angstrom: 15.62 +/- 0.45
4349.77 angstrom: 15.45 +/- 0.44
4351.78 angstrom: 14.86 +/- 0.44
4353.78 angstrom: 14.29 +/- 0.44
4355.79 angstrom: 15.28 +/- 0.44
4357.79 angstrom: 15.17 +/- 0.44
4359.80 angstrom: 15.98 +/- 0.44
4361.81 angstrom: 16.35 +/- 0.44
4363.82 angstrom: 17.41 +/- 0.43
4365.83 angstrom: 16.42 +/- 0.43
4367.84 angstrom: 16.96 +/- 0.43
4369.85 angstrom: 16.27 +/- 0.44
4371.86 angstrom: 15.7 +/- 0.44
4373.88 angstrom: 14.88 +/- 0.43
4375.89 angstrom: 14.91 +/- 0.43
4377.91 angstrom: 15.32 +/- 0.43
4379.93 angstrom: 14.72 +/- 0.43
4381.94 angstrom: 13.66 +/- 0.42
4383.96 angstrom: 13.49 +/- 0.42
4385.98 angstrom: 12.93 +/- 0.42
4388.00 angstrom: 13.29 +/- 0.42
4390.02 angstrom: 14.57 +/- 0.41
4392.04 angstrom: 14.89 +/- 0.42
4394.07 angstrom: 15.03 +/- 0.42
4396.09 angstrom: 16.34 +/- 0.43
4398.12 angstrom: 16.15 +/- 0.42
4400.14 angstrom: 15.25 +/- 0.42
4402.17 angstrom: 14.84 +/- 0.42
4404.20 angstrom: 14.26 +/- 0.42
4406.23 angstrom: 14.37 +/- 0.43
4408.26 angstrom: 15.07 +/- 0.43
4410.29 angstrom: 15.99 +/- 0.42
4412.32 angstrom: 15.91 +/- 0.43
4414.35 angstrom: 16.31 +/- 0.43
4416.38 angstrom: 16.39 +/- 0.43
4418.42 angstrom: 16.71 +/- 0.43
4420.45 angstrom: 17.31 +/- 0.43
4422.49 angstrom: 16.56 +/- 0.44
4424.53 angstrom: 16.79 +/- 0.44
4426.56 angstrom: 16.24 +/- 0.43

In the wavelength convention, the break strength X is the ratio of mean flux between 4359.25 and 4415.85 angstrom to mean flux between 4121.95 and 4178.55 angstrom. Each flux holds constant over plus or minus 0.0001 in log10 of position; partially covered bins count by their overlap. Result 1.2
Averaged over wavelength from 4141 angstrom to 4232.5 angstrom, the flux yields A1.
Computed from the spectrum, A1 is 12.6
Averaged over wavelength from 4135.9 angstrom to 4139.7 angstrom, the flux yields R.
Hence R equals 12.5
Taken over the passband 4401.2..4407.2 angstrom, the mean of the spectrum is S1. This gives 14.5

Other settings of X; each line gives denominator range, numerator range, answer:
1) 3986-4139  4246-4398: 1.10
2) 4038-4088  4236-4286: 1.09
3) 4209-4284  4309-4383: 1.10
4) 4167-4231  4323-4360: 1.15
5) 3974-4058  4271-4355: 1.07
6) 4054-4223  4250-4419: 1.12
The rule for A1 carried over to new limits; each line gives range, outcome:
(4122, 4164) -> 12.2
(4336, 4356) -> 14.6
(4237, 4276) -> 13.8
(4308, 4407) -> 14.8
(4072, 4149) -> 12.5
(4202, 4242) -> 13.3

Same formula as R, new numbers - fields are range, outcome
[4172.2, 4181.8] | 12.3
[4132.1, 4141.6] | 12.1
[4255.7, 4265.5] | 14.1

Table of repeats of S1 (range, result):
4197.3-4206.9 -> 12.6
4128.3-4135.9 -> 12.2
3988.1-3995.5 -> 12.4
